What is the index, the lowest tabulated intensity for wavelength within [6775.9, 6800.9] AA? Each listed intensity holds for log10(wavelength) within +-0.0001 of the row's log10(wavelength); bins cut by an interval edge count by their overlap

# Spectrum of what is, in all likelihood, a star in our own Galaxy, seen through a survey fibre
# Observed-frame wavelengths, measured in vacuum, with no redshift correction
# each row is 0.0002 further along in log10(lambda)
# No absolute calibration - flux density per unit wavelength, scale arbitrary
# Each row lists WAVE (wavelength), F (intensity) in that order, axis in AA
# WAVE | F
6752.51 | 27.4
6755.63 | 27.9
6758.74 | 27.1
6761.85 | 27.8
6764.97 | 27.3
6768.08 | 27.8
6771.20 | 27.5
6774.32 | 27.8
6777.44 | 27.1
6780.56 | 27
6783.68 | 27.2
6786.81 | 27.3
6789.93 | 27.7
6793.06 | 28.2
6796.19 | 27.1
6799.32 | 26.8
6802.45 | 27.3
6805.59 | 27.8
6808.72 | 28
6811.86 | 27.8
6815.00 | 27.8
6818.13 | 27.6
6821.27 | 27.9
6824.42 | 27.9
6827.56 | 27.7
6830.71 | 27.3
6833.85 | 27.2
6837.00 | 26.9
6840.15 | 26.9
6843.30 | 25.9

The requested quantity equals 26.8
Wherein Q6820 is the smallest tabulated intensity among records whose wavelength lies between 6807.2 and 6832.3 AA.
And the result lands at 27.3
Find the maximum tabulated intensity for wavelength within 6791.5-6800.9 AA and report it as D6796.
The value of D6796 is 28.2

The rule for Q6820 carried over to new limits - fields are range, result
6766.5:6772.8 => 27.5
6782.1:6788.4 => 27.2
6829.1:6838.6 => 26.9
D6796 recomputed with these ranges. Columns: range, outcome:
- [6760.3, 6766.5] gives 27.8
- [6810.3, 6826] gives 27.9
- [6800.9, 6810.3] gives 28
